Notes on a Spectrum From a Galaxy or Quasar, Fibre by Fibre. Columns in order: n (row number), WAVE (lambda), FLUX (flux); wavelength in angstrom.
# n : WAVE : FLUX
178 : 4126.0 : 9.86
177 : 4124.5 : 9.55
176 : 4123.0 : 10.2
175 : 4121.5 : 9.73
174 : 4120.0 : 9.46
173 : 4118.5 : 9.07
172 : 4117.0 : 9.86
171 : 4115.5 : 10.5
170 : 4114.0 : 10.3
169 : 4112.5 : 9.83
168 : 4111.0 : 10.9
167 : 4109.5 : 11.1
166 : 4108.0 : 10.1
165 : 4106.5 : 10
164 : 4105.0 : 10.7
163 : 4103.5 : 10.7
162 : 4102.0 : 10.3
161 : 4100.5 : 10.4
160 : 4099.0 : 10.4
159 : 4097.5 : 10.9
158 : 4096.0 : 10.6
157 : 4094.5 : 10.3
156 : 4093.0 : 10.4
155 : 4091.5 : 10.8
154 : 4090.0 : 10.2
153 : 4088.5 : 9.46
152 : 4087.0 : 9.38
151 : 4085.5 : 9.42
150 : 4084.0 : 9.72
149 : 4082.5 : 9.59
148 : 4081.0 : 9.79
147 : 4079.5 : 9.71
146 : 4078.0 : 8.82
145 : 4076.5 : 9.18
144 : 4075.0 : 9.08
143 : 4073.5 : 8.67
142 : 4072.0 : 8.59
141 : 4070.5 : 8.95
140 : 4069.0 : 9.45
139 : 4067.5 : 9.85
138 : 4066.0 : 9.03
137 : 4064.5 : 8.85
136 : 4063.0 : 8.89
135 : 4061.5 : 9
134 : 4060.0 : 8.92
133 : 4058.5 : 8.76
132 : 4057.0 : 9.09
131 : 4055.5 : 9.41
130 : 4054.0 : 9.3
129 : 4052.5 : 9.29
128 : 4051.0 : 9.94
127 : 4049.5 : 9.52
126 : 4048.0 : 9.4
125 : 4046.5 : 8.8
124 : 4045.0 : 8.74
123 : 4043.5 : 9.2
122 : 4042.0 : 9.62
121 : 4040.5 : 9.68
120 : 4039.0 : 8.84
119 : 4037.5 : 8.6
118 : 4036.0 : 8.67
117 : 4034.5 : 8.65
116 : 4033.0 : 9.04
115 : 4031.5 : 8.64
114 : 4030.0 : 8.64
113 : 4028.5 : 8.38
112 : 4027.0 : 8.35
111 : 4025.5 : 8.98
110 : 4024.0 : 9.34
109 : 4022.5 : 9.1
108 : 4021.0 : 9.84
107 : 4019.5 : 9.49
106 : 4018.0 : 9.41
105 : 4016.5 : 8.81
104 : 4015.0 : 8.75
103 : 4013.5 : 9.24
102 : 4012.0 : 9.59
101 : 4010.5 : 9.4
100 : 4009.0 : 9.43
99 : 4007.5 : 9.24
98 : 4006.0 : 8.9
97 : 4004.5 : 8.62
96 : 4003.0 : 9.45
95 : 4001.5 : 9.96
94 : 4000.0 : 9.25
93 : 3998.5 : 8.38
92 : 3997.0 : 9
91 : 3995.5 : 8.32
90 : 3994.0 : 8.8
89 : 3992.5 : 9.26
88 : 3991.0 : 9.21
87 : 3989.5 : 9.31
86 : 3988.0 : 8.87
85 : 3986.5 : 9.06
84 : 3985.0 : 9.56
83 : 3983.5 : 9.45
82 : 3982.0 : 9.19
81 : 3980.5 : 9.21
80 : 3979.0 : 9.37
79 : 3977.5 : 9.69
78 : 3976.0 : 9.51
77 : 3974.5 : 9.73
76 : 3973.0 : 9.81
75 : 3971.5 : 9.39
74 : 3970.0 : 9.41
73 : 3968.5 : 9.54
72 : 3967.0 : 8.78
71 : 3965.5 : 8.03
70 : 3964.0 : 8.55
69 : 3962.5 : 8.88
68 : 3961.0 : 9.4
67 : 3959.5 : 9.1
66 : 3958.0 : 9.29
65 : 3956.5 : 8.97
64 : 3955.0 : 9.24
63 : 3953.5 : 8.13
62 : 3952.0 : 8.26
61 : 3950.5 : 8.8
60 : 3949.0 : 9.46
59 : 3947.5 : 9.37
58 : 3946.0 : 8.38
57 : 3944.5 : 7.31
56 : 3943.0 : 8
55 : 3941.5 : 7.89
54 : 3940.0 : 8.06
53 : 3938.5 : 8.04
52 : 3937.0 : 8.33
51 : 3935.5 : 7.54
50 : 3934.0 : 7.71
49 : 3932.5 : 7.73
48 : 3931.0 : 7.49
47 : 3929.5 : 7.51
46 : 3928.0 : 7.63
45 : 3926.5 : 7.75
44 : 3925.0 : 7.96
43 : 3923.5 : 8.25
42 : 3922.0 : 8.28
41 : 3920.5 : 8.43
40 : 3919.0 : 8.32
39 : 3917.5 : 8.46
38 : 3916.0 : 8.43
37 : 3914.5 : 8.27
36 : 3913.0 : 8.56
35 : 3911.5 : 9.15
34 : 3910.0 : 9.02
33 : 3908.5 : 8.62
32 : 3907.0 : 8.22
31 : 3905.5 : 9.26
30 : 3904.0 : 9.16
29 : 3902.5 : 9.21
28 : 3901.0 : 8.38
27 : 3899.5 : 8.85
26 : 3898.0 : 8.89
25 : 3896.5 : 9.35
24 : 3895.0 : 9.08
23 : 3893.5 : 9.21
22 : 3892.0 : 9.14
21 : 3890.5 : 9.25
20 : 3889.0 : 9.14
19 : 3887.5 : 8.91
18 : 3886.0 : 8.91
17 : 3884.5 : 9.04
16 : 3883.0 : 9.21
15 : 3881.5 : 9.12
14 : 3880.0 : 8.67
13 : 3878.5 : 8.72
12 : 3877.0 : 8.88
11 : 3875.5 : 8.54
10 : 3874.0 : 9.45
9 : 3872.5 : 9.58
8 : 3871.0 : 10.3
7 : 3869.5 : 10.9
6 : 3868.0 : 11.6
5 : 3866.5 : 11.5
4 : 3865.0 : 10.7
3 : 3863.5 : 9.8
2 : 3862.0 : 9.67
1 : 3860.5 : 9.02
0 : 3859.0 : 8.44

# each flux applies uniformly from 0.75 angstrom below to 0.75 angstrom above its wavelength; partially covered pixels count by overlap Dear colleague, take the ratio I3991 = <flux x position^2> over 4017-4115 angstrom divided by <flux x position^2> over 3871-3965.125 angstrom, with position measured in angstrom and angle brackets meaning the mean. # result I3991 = 1.19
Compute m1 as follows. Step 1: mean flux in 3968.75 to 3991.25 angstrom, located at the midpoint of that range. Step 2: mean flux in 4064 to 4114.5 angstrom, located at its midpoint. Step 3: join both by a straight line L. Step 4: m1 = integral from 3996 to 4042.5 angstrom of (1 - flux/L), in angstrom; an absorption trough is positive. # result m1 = 2.4 angstrom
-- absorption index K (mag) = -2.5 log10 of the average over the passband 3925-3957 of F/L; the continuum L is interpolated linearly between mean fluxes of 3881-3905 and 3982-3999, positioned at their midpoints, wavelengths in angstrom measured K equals 0.11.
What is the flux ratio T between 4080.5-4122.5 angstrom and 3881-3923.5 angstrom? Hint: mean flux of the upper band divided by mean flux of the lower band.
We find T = 1.1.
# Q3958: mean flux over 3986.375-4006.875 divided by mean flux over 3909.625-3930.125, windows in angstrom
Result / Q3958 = 1.09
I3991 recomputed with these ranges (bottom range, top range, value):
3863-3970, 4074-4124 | 1.25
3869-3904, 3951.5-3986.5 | 1.04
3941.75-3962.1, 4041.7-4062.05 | 1.11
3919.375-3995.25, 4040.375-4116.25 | 1.18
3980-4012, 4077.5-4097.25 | 1.13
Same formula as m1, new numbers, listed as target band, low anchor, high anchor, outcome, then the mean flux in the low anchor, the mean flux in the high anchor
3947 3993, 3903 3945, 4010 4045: -3.1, 8.2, 9.05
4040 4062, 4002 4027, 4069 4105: 0.6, 9.21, 9.81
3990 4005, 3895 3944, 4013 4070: -0.4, 8.34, 9.09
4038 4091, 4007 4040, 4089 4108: 2.9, 9.02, 10.4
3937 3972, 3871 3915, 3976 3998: 1.6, 8.99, 9.17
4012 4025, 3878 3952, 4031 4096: -0.3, 8.54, 9.3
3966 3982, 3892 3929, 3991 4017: -0.8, 8.62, 9.09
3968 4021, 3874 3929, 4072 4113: 0.5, 8.73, 9.99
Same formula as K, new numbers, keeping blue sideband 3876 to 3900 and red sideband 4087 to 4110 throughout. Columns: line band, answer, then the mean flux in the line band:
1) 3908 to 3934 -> 0.13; 8.21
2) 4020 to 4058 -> 0.10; 9.08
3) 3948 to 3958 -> 0.07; 8.86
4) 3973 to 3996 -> 0.04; 9.26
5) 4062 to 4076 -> 0.13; 9.04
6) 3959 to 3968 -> 0.08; 8.8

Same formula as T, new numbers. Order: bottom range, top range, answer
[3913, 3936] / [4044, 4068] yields 1.14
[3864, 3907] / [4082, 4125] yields 1.08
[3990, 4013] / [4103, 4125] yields 1.11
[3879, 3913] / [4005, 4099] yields 1.03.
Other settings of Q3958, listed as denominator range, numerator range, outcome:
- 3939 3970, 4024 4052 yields 1.04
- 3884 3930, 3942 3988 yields 1.04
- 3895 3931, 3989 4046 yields 1.06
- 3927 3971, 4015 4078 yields 1.07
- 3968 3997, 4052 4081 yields 0.98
